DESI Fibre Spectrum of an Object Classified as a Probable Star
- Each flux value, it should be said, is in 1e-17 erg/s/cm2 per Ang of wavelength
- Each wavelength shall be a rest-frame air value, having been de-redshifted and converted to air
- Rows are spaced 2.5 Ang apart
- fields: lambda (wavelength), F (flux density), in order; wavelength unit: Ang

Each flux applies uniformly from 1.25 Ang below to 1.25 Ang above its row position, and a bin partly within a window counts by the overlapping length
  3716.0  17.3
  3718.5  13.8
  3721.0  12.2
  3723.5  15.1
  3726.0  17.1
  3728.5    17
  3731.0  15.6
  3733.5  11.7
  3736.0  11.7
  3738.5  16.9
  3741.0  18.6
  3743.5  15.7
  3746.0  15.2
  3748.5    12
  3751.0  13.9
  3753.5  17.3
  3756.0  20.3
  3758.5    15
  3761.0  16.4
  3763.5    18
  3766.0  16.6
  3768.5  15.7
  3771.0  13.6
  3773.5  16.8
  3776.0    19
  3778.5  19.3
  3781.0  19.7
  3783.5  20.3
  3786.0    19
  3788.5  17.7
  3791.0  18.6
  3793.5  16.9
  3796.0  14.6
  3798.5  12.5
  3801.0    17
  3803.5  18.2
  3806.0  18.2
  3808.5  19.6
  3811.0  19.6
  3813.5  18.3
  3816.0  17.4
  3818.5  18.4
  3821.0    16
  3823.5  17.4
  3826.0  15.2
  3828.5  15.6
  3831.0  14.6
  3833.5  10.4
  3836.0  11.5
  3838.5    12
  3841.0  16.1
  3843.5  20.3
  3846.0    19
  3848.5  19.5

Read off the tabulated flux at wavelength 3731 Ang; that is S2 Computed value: 15.6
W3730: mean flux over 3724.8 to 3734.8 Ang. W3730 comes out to 15.3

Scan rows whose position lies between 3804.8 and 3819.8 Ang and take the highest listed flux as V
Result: 19.6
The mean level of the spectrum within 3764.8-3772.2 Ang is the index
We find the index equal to 15.3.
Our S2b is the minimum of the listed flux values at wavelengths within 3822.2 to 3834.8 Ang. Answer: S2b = 10.4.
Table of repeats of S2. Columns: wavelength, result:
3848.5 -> 19.5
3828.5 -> 15.6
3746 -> 15.2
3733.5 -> 11.7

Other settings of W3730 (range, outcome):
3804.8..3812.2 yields 19.1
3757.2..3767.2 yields 16.5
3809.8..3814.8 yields 18.9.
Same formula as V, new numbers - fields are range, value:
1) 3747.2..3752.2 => 13.9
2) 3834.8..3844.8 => 20.3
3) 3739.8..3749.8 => 18.6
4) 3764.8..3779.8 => 19.3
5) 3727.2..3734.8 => 17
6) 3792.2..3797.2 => 16.9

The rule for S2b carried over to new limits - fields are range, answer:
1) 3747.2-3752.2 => 12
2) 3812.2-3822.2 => 16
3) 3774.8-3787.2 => 19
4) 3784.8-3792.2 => 17.7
